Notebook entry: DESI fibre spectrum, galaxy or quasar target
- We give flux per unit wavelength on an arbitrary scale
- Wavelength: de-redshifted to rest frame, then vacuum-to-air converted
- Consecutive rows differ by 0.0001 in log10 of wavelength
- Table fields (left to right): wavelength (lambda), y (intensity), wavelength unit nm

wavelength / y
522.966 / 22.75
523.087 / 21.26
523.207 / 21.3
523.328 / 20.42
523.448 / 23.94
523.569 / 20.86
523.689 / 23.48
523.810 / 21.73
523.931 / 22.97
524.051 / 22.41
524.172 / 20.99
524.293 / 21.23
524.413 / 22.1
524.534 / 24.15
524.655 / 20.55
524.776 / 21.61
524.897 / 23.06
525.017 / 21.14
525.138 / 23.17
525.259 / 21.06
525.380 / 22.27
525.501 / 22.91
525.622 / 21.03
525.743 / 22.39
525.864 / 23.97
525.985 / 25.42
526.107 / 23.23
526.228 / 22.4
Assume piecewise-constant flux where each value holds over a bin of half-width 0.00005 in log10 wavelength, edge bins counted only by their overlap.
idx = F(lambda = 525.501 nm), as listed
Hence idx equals 22.91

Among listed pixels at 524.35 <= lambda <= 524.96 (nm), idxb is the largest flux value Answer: 24.15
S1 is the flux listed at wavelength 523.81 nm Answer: 21.73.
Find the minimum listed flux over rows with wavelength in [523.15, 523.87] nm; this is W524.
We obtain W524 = 20.42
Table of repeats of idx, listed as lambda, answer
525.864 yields 23.97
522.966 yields 22.75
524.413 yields 22.1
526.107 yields 23.23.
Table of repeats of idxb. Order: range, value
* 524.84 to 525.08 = 23.06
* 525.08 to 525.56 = 23.17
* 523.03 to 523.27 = 21.3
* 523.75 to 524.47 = 22.97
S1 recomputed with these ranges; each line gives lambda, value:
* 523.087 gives 21.26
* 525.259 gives 21.06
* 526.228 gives 22.4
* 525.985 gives 25.42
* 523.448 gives 23.94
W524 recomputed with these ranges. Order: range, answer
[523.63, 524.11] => 21.73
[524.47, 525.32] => 20.55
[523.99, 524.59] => 20.99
